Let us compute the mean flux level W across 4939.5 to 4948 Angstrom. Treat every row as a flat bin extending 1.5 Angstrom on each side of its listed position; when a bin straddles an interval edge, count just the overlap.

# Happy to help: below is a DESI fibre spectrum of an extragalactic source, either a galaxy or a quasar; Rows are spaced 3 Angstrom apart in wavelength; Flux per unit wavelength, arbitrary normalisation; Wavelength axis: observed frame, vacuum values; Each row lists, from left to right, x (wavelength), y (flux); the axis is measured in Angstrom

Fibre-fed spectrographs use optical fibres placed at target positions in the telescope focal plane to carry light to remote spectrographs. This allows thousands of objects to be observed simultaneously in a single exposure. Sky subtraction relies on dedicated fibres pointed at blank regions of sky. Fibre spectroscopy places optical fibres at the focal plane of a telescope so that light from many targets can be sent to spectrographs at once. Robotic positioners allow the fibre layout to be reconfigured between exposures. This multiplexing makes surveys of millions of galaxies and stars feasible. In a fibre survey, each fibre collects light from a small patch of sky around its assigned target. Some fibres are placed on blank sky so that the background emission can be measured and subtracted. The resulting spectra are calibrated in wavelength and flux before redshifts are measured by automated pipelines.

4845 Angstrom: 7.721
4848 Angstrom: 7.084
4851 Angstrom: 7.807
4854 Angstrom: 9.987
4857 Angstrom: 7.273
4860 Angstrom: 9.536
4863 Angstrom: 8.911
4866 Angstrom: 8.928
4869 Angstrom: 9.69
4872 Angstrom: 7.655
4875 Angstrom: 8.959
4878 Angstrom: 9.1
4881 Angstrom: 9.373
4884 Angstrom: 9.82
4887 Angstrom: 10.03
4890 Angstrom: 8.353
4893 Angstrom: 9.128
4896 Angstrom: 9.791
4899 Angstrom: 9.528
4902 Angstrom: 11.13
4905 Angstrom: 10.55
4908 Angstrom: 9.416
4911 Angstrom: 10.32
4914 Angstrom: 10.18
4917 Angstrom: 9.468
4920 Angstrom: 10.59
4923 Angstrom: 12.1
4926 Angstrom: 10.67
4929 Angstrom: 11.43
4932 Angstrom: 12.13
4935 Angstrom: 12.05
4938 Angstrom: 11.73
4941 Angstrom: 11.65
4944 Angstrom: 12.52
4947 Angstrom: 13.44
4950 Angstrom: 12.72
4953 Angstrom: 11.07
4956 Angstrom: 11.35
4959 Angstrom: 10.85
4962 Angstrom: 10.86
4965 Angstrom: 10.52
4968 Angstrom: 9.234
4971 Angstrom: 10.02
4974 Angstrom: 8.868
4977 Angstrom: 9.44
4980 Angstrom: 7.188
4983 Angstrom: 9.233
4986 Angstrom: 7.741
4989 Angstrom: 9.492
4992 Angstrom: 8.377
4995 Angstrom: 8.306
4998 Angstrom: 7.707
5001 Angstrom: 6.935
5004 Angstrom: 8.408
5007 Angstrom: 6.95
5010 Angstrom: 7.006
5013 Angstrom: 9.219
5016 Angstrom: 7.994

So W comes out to 12.5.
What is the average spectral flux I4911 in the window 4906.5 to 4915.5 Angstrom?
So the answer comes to 9.97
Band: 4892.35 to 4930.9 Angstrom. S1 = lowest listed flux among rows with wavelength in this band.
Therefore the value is 9.128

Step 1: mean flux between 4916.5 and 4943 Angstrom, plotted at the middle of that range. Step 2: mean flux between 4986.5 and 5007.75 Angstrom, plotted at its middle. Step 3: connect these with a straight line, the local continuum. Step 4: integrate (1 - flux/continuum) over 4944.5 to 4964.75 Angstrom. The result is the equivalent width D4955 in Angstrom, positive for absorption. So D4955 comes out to -3.0 Angstrom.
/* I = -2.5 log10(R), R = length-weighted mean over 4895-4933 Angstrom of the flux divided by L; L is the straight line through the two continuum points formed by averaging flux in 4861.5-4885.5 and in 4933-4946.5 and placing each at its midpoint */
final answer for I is 0.04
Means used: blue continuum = 9.05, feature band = 10.6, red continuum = 12.1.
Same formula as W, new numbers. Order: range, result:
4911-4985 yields 10.8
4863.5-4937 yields 10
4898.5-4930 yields 10.5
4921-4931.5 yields 11.4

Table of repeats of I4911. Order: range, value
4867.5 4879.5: 8.85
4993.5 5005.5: 7.84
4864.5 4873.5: 8.76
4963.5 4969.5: 9.88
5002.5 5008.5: 7.68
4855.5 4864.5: 8.57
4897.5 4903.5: 10.3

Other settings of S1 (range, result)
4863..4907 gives 7.655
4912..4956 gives 9.468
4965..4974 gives 8.868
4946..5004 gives 6.935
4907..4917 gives 9.416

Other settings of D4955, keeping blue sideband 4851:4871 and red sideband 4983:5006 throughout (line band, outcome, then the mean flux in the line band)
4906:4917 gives -1.6 Angstrom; 9.93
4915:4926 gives -2.7 Angstrom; 10.7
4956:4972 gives -3.9 Angstrom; 10.4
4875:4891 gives -1.0 Angstrom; 9.33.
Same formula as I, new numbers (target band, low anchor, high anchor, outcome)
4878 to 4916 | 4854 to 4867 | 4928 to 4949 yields 0.065 mag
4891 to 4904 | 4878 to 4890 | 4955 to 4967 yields -0.015 mag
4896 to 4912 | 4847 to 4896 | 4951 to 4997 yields -0.119 mag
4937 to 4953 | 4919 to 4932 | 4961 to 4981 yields -0.170 mag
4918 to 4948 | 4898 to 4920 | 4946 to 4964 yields -0.081 mag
